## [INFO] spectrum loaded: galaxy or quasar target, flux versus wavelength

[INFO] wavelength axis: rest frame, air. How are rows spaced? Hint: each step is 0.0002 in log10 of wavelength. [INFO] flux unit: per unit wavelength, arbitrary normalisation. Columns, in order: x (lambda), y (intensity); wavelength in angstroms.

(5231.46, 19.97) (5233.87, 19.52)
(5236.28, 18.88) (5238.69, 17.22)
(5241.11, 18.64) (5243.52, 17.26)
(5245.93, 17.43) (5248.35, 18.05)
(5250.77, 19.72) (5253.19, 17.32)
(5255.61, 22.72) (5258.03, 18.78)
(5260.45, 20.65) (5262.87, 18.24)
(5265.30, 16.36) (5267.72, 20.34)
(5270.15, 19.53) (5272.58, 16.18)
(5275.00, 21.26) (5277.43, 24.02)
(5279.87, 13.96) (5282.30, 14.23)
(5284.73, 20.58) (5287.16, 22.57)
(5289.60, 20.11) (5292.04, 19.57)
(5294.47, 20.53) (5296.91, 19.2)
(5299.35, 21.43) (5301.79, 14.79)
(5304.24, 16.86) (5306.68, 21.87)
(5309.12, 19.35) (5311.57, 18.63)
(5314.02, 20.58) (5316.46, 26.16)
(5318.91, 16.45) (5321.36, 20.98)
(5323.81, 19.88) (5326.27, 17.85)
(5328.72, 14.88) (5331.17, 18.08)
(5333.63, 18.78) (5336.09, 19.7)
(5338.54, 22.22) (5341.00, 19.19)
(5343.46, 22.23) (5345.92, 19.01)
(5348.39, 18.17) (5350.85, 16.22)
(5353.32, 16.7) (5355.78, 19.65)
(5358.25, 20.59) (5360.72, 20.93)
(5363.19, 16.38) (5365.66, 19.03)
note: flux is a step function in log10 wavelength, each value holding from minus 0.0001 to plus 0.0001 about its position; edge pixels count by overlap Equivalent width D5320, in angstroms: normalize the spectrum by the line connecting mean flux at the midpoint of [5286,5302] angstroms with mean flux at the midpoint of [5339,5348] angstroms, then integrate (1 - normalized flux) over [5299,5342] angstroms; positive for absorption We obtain 1.7 angstroms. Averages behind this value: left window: 20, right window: 20.1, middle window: 19.3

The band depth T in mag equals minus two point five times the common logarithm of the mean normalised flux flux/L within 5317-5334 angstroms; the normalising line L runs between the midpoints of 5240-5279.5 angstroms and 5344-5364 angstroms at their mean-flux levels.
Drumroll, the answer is 0.02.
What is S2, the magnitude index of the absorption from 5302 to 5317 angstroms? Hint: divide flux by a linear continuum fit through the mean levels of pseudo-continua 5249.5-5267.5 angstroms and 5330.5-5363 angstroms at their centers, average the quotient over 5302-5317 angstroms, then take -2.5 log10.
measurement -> -0.039 mag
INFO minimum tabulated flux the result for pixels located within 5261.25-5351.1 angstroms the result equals 13.96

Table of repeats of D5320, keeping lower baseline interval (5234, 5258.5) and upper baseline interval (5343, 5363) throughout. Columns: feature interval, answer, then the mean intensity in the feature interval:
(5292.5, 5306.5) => -0.1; 18.9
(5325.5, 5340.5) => 0.2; 18.6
